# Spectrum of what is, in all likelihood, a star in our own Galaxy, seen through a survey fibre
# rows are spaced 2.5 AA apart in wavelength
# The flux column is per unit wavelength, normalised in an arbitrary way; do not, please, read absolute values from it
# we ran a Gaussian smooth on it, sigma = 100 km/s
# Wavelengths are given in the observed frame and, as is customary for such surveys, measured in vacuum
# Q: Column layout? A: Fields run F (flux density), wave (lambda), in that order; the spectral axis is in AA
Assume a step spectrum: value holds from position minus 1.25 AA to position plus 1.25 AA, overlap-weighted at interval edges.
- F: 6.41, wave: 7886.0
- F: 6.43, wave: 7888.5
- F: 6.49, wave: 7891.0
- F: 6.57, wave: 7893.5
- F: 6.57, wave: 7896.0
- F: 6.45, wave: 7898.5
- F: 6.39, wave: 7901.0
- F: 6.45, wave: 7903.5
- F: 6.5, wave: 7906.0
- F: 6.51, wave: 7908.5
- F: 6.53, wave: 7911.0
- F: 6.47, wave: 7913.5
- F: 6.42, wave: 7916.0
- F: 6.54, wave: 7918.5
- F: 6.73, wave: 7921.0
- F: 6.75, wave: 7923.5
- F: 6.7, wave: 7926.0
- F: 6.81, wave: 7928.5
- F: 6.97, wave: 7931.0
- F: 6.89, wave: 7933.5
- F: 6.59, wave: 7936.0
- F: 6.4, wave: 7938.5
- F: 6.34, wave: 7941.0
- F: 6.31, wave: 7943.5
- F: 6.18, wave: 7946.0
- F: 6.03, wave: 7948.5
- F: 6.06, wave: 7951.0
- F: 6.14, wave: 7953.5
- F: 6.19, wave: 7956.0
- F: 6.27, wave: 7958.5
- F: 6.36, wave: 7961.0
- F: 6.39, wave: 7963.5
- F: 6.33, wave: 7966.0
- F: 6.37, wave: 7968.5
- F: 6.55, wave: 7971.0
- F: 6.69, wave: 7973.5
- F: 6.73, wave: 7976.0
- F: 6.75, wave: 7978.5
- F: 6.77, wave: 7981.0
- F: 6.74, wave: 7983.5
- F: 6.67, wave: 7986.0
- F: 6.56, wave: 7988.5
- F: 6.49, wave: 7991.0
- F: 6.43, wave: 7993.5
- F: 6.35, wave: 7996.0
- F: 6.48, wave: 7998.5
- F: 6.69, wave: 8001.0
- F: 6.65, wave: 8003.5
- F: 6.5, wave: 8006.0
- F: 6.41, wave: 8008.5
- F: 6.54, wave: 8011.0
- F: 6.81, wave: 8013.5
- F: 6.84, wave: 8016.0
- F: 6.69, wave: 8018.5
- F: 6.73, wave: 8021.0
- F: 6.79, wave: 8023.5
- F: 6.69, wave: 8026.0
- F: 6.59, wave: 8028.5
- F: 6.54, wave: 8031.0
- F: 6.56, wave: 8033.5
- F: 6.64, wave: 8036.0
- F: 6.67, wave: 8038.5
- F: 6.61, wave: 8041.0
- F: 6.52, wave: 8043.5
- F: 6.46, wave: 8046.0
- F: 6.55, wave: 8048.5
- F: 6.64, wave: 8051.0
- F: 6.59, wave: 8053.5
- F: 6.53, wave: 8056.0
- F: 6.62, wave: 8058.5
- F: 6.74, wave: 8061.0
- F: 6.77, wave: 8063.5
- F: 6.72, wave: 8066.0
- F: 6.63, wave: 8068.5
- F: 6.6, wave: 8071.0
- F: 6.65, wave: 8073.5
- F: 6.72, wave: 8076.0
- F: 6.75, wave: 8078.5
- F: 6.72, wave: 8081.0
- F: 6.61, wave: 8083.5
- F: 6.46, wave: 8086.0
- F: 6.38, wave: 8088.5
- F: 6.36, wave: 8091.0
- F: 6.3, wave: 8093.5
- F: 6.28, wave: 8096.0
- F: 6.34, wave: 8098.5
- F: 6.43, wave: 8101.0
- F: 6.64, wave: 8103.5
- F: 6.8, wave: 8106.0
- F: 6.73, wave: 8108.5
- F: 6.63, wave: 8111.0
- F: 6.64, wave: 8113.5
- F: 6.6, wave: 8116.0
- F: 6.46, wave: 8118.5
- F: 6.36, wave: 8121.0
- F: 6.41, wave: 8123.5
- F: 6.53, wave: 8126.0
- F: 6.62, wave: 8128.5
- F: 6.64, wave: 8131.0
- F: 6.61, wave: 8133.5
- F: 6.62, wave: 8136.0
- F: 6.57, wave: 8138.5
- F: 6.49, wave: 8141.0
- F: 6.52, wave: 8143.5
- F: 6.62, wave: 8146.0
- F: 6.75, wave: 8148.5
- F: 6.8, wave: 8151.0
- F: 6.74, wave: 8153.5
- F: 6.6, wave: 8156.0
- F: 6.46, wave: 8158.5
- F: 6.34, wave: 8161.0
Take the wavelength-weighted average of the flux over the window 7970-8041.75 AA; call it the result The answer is 6.63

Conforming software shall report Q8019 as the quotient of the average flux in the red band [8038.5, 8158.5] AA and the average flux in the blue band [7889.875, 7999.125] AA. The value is 1.01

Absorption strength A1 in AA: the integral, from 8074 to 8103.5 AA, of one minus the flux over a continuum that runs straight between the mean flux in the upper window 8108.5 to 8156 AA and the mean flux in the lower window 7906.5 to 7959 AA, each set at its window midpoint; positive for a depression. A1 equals 0.3 AA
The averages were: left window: 6.47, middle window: 6.5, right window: 6.59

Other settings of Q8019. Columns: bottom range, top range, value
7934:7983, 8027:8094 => 1.03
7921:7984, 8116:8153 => 1.01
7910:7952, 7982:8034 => 1.01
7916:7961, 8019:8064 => 1.03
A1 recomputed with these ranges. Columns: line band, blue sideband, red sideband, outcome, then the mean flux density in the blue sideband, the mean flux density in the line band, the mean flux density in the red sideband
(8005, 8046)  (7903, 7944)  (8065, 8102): -0.5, 6.59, 6.63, 6.53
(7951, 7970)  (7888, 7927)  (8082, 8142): 0.7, 6.53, 6.28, 6.52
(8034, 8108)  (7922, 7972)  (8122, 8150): -0.6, 6.43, 6.58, 6.58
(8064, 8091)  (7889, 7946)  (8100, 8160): -0.1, 6.55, 6.62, 6.59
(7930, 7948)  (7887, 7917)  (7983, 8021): 0.1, 6.48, 6.5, 6.59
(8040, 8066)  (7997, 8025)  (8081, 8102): -0.3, 6.65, 6.61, 6.41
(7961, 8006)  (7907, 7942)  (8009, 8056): 0.4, 6.62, 6.56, 6.63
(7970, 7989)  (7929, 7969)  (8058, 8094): -0.8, 6.37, 6.69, 6.61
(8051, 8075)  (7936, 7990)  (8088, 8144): -0.6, 6.42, 6.65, 6.52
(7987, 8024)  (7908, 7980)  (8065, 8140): -0.5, 6.48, 6.59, 6.56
